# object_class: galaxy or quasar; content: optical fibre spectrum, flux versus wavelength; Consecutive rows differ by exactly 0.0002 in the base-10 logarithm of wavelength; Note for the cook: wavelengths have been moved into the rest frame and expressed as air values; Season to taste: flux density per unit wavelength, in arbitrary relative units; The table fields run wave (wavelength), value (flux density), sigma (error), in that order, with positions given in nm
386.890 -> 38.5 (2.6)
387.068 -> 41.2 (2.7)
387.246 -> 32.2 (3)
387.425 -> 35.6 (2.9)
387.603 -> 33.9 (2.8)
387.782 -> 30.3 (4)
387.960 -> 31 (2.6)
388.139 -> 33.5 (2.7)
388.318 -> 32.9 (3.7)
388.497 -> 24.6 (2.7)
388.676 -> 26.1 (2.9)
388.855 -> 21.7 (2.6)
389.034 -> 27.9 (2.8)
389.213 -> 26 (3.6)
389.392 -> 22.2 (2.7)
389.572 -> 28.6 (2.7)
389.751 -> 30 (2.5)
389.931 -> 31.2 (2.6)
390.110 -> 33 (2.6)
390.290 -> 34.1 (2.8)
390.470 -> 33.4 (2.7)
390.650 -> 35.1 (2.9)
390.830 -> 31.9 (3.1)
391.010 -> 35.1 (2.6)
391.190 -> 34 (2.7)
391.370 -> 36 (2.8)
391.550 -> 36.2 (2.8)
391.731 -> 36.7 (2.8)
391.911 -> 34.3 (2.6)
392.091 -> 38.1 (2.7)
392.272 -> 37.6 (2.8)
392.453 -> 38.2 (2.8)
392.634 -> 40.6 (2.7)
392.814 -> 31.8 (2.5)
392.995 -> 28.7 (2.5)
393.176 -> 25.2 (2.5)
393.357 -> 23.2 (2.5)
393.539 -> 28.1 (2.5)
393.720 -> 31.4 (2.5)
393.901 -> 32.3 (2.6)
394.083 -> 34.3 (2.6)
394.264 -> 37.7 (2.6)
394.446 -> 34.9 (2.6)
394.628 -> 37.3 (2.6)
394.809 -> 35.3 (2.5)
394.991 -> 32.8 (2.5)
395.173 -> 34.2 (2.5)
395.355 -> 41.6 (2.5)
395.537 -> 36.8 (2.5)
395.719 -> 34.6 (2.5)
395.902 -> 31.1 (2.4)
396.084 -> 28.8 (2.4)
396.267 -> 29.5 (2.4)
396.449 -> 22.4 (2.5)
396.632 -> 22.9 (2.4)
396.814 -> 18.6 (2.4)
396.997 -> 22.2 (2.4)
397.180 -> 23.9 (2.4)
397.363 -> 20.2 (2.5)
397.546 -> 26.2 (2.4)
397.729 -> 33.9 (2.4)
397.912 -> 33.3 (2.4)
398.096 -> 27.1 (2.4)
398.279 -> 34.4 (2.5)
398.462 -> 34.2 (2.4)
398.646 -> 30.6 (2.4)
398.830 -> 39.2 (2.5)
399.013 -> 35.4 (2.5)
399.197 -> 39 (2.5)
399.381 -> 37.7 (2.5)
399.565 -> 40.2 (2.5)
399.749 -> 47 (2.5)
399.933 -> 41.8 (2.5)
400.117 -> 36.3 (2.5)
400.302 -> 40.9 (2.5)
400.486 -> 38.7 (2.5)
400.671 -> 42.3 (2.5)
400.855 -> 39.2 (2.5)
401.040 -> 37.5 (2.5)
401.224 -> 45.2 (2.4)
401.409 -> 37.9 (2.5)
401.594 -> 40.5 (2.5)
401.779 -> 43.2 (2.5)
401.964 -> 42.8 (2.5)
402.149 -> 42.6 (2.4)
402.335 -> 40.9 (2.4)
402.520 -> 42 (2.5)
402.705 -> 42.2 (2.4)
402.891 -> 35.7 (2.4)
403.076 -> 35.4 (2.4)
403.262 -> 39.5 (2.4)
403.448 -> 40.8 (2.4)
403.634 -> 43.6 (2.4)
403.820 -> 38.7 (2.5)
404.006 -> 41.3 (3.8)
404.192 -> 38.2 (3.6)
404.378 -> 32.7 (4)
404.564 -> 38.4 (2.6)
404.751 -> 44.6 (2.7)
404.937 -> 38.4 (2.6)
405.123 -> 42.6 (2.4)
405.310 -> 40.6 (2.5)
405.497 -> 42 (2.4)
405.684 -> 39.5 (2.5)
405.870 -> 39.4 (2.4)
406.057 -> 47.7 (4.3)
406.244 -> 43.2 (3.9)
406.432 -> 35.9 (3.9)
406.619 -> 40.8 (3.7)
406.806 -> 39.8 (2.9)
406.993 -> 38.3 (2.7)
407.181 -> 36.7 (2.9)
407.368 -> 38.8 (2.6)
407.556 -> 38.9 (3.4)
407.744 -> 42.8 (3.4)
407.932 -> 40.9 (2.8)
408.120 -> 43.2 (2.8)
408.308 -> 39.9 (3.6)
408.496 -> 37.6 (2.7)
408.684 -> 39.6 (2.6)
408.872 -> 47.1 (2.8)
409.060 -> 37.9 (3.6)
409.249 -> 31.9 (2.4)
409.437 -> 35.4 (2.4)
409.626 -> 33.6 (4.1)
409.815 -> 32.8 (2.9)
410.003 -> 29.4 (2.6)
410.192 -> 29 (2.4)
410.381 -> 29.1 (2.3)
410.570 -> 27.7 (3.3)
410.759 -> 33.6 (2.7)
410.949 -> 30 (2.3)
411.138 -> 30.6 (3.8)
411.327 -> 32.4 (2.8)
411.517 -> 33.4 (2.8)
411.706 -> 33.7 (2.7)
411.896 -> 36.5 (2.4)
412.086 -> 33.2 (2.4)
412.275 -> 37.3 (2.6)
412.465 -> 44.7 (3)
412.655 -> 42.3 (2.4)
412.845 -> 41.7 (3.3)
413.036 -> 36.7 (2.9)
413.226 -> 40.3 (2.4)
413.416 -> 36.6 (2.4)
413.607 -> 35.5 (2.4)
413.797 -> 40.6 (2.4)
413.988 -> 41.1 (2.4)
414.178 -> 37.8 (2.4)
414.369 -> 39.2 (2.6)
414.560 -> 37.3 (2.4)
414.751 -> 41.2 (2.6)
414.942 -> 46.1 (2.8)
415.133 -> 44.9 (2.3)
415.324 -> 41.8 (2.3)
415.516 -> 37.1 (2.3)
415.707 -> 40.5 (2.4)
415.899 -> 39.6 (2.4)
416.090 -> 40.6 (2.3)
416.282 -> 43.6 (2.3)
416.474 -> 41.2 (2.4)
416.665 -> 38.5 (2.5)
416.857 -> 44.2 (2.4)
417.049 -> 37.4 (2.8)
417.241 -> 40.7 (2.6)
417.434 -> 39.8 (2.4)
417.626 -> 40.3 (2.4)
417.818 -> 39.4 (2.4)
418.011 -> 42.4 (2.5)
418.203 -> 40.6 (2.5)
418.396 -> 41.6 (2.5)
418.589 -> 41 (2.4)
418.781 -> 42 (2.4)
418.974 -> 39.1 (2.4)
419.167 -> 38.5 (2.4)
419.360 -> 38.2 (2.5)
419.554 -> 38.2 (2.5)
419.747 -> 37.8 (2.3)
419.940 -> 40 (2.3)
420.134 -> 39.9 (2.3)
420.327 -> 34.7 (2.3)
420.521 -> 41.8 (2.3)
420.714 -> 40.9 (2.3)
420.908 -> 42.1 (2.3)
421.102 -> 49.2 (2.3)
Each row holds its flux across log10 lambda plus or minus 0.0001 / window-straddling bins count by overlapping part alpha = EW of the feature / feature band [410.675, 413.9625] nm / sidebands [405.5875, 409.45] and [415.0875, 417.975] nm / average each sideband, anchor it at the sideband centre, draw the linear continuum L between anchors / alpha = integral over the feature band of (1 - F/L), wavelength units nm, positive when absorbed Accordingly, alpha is 0.30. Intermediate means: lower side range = 39.9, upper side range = 40.6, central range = 36.5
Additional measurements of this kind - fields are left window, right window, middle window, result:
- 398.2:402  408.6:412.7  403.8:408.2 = -0.43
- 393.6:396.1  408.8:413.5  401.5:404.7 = -0.47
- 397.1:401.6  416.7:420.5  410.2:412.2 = 0.33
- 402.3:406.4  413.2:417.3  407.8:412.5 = 0.60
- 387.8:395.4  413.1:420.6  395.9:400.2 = 0.35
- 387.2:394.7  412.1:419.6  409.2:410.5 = 0.23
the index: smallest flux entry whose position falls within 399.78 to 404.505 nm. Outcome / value 32.7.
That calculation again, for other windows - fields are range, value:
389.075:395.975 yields 22.2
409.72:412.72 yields 27.7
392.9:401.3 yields 18.6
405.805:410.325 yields 29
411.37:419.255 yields 33.2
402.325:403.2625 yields 35.4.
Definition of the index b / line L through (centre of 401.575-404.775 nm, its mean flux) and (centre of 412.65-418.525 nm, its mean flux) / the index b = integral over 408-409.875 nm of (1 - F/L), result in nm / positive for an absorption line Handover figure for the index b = 0.100 nm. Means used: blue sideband 40.1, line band 38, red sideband 40.3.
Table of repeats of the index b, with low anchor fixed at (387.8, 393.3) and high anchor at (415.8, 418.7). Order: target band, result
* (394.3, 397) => 0.18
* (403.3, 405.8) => -0.25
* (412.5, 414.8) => 0.01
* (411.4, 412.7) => 0.07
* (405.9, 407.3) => -0.12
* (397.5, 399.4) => 0.04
